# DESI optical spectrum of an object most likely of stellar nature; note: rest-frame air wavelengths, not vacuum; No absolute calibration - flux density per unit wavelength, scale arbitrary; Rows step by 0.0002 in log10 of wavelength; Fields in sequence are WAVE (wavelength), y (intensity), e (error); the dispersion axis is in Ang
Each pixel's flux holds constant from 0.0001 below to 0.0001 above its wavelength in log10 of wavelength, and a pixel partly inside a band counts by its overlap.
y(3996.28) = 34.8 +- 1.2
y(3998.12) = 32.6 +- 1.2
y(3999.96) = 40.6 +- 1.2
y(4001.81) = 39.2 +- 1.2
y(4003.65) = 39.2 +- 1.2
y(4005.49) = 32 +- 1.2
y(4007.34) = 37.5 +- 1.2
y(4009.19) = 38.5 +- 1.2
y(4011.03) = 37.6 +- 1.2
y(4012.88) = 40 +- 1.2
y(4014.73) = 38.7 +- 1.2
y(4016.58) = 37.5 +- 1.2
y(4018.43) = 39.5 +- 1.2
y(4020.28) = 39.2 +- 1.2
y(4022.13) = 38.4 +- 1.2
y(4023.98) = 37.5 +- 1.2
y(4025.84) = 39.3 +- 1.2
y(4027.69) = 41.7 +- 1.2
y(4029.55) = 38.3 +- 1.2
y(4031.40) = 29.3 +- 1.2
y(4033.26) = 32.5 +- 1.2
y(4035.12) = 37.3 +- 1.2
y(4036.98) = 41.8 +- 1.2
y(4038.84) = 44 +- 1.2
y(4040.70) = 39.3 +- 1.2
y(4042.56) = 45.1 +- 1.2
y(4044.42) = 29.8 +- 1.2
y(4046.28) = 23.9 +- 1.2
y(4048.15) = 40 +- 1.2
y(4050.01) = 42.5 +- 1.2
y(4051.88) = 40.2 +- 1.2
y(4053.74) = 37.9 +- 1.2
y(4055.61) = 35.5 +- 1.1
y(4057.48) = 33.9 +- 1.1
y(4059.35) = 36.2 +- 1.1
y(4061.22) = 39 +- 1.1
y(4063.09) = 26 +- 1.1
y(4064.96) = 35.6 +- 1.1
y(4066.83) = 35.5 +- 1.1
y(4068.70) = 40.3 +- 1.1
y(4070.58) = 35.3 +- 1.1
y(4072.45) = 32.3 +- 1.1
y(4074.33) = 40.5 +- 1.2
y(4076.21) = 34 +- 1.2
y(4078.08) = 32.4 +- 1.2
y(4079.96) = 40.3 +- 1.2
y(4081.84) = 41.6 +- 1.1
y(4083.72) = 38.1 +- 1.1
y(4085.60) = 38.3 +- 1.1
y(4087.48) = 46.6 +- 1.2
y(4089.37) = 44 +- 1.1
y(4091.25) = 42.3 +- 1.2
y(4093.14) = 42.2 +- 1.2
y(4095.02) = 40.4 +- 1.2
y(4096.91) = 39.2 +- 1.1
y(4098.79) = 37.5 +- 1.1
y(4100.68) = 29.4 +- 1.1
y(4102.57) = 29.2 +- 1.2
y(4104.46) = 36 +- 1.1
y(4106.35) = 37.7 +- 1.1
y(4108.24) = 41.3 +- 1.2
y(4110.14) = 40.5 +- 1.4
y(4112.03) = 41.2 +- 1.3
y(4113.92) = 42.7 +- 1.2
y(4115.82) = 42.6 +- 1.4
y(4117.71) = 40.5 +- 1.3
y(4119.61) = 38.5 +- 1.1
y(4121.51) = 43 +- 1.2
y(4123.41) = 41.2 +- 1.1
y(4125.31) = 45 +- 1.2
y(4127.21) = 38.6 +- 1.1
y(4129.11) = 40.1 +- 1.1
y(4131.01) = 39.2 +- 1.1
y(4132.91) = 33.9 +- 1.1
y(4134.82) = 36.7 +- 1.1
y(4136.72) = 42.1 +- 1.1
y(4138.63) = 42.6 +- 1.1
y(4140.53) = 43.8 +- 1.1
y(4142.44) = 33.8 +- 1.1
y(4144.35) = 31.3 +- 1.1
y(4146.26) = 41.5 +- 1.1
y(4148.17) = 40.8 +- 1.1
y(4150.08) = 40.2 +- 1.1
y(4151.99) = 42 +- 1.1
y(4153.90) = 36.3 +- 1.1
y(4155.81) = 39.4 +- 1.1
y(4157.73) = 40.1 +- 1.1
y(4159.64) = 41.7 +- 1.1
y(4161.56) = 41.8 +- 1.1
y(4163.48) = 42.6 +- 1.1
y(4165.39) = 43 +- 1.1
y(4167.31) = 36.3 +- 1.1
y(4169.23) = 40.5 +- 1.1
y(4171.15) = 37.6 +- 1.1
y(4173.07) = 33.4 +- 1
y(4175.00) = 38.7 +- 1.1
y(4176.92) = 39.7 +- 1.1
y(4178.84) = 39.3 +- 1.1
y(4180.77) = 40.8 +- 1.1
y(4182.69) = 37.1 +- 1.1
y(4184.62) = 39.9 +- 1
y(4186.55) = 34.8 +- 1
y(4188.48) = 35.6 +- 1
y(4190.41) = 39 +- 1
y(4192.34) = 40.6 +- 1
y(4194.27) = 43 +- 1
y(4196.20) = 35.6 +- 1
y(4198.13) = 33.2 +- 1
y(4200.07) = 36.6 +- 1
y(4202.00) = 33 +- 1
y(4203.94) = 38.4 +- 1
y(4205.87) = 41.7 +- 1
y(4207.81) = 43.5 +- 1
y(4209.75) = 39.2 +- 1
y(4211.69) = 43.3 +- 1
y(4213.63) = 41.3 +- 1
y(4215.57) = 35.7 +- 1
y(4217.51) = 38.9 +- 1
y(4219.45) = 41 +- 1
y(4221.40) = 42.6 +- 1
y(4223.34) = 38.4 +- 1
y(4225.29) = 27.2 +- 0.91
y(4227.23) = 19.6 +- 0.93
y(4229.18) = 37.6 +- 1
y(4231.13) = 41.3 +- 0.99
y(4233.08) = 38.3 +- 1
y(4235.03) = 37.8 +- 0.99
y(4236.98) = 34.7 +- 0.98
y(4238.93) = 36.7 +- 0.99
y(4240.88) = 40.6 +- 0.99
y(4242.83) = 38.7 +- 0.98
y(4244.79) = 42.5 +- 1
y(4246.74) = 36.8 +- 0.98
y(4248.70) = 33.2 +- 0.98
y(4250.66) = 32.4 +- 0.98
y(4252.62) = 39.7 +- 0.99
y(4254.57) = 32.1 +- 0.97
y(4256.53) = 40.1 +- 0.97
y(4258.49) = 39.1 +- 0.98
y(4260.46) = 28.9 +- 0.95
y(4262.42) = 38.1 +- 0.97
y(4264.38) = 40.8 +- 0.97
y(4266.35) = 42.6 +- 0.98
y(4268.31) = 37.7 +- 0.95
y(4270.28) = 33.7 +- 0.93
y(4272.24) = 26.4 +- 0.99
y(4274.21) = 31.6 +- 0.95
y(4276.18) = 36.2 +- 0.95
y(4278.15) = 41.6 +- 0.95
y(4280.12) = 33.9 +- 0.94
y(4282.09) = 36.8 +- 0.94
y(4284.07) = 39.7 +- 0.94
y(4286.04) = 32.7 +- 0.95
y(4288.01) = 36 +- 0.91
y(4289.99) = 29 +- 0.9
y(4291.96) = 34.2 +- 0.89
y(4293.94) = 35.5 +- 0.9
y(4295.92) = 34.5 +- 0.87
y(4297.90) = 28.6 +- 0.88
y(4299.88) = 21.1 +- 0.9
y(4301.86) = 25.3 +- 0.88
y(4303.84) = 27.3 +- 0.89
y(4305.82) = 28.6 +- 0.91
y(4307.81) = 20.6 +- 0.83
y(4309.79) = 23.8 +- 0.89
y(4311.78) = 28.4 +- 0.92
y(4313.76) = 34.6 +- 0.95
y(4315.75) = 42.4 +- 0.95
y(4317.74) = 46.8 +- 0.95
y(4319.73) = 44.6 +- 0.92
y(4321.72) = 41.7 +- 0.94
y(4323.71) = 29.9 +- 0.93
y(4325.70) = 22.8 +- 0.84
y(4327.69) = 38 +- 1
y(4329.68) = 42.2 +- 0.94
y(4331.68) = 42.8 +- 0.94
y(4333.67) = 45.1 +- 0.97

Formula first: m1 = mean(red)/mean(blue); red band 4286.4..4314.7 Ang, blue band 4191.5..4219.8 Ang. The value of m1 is 0.75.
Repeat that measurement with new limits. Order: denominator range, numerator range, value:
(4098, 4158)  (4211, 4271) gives 0.95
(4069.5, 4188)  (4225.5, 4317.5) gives 0.88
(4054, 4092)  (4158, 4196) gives 1.05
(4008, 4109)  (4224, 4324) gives 0.92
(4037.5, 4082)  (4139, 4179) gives 1.07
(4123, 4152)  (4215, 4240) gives 0.92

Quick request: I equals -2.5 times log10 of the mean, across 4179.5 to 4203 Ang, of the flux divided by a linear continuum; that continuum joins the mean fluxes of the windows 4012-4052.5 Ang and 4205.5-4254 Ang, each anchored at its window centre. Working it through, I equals 0.01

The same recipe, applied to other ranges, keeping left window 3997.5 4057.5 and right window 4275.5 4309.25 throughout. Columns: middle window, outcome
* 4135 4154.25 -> -0.13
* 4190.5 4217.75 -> -0.16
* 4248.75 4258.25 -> -0.11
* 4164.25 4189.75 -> -0.12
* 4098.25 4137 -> -0.09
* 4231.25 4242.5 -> -0.15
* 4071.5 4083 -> -0.01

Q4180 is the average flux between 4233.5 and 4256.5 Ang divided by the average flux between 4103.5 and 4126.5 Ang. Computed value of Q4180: 0.9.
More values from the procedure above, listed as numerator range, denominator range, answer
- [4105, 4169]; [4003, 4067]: 1.08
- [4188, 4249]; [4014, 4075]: 1.02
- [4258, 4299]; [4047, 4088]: 0.94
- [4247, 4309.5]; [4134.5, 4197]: 0.85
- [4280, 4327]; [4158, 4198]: 0.83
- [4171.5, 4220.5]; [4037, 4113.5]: 1.02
